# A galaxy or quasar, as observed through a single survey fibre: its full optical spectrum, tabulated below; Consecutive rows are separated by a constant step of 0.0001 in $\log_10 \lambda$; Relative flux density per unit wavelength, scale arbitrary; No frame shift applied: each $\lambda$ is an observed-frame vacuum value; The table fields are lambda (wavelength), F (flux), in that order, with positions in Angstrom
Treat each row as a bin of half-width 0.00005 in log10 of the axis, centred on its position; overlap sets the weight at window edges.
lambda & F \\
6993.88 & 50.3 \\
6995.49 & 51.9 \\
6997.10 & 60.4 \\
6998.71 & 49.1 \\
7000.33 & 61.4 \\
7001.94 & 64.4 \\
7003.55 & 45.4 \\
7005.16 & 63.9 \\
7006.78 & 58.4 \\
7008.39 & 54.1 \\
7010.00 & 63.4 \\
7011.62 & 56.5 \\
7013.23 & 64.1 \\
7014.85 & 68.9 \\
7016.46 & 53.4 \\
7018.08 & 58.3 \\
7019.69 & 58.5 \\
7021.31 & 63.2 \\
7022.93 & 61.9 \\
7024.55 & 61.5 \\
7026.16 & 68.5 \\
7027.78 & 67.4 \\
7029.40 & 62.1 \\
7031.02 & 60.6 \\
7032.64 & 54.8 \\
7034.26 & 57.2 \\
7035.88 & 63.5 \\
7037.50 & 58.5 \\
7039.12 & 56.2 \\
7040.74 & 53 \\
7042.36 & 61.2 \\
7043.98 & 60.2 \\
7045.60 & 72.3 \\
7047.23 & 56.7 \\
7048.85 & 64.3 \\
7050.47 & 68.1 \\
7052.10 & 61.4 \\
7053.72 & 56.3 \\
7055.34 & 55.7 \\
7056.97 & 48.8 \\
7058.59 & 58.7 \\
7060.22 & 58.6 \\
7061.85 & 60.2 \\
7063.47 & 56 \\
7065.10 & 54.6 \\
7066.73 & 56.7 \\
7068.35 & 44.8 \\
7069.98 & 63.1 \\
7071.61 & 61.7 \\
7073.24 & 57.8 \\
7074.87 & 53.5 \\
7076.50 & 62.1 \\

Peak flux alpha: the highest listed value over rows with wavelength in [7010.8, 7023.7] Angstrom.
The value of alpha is 68.9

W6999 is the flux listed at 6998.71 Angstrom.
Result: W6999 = 49.1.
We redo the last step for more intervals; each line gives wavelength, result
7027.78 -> 67.4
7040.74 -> 53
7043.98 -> 60.2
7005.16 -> 63.9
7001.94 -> 64.4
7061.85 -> 60.2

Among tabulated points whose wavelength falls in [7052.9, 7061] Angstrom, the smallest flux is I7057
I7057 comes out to 48.8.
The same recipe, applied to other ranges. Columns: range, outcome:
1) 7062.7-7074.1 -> 44.8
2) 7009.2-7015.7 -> 56.5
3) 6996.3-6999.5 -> 49.1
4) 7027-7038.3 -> 54.8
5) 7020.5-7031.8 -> 60.6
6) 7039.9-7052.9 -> 53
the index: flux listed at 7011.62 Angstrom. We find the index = 56.5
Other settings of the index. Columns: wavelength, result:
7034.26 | 57.2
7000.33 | 61.4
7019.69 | 58.5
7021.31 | 63.2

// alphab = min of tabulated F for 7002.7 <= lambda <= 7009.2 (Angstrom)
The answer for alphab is 45.4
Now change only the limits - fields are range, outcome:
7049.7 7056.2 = 55.7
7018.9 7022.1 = 58.5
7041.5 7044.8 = 60.2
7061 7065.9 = 54.6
